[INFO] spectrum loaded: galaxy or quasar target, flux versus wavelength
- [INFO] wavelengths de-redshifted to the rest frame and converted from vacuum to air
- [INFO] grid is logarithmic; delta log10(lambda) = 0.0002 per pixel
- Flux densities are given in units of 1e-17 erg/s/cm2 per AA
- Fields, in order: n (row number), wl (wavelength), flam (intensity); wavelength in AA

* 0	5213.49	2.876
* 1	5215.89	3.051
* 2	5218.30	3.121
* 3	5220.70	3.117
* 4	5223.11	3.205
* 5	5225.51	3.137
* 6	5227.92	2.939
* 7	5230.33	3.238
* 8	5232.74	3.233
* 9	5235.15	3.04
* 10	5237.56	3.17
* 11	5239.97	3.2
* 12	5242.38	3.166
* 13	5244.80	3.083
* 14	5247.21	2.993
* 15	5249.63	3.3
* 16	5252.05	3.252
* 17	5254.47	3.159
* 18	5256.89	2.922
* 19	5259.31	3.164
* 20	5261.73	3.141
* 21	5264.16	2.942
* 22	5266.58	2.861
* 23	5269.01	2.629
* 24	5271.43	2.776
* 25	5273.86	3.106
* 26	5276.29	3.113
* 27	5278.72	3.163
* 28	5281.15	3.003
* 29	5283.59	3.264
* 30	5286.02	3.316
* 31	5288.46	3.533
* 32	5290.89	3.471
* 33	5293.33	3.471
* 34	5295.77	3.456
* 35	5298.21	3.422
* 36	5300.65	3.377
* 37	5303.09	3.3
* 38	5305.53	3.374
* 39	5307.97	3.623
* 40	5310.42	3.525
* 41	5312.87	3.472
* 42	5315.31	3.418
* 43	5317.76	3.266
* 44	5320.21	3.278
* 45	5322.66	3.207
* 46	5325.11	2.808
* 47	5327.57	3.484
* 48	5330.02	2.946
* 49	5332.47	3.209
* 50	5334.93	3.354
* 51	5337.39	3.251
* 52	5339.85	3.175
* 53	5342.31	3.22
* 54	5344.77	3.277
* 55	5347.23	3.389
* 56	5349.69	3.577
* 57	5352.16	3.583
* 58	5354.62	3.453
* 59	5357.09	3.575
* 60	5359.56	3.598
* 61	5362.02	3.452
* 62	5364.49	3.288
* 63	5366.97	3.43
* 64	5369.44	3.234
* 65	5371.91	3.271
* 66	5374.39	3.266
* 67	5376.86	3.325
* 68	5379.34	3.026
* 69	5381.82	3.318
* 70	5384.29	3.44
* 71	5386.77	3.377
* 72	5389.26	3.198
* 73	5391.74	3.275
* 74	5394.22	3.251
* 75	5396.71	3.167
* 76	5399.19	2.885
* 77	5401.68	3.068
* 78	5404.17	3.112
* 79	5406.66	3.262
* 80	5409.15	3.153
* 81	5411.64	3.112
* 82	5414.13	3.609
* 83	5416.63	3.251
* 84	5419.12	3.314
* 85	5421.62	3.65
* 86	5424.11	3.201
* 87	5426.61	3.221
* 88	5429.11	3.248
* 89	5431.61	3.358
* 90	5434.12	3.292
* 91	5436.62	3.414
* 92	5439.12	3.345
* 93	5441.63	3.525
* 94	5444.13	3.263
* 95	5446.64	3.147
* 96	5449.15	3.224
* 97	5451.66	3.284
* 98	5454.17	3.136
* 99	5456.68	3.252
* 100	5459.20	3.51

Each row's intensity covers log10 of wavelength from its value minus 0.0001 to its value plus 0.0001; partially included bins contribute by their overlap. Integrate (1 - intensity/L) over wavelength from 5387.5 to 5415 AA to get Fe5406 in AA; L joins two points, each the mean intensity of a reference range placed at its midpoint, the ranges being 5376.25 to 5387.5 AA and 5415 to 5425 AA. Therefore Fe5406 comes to 1.2 AA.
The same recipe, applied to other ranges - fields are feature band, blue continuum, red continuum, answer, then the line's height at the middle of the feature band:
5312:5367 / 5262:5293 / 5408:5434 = -2.3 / 3.2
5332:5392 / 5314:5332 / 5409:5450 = -1.8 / 3.25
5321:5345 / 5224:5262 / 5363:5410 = 0.0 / 3.19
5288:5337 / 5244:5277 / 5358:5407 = -3.4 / 3.13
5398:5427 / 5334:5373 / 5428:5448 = 0.9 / 3.34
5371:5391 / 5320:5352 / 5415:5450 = 0.1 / 3.29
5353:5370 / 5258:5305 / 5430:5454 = -1.0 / 3.25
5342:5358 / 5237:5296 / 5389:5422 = -1.3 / 3.19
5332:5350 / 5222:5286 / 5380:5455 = -0.6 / 3.18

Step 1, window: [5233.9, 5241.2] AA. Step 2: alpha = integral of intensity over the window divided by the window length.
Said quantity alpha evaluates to 3.14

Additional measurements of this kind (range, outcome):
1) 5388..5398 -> 3.22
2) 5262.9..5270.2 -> 2.81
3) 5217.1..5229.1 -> 3.1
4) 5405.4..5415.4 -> 3.28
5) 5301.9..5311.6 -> 3.46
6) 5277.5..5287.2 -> 3.19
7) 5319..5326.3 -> 3.1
